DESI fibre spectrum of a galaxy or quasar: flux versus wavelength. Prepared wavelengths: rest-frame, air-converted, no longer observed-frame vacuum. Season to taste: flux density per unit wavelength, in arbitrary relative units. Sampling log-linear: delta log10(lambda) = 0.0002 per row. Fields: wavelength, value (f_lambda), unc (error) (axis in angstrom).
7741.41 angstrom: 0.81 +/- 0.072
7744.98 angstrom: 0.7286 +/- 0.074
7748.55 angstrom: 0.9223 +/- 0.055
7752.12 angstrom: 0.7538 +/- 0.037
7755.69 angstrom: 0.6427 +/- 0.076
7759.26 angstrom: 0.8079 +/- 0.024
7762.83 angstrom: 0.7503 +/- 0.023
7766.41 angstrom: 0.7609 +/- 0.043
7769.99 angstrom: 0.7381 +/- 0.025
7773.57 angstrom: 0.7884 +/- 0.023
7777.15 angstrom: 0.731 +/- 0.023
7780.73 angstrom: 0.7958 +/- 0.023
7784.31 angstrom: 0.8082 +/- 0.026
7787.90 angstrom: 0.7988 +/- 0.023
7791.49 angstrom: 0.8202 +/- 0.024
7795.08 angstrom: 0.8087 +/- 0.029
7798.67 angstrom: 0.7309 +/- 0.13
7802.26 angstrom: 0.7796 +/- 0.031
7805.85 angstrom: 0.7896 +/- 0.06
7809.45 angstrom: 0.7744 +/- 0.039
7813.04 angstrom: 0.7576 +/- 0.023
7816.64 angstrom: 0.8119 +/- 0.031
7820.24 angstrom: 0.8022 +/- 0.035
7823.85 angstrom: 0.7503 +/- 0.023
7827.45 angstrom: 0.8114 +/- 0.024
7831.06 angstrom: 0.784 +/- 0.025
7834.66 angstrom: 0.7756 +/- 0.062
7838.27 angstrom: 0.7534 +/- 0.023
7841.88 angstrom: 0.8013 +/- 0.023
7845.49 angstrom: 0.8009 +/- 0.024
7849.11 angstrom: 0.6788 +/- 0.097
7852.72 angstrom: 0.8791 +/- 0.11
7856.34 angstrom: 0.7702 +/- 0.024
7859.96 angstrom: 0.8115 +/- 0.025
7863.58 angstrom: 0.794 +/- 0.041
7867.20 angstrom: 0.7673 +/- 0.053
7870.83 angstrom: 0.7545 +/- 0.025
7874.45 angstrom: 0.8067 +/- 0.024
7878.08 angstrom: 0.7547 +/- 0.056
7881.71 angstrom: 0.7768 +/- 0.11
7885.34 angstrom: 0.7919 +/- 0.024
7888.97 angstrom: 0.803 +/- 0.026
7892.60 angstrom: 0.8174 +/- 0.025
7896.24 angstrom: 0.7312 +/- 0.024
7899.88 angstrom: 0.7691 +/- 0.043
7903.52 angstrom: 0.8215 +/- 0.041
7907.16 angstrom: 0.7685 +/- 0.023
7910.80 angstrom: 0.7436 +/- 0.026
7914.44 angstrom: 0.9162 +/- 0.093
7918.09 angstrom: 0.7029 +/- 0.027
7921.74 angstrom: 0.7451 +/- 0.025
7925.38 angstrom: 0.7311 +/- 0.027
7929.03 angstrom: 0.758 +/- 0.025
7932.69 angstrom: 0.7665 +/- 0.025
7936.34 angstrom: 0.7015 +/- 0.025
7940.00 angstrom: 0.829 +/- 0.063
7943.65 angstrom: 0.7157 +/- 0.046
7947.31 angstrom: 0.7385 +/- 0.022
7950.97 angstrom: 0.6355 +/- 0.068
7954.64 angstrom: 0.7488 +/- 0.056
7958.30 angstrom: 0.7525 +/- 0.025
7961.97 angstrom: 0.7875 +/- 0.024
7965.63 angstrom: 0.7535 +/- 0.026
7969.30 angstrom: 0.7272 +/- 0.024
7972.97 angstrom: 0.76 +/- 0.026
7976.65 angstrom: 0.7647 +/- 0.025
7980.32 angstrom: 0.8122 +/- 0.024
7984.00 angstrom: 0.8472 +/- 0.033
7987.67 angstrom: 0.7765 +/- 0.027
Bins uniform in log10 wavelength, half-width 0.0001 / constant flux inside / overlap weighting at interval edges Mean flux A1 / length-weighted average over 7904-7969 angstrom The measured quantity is 0.753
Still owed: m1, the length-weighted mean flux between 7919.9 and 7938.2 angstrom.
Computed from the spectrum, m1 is 0.74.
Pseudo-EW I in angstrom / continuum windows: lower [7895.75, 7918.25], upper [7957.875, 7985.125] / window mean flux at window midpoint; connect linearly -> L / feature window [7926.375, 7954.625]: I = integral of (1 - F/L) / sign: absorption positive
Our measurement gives 1.63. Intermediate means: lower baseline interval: 0.787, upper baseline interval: 0.775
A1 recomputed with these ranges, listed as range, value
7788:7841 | 0.783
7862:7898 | 0.78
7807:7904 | 0.783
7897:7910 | 0.778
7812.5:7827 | 0.785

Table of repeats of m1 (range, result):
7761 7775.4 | 0.759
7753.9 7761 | 0.725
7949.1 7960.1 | 0.712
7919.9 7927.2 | 0.739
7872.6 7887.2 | 0.783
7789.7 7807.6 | 0.786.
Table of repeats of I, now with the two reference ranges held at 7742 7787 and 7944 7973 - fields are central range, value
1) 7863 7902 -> -1.5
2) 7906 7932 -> -0.8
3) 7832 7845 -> -0.4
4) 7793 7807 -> -0.2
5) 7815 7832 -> -0.7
